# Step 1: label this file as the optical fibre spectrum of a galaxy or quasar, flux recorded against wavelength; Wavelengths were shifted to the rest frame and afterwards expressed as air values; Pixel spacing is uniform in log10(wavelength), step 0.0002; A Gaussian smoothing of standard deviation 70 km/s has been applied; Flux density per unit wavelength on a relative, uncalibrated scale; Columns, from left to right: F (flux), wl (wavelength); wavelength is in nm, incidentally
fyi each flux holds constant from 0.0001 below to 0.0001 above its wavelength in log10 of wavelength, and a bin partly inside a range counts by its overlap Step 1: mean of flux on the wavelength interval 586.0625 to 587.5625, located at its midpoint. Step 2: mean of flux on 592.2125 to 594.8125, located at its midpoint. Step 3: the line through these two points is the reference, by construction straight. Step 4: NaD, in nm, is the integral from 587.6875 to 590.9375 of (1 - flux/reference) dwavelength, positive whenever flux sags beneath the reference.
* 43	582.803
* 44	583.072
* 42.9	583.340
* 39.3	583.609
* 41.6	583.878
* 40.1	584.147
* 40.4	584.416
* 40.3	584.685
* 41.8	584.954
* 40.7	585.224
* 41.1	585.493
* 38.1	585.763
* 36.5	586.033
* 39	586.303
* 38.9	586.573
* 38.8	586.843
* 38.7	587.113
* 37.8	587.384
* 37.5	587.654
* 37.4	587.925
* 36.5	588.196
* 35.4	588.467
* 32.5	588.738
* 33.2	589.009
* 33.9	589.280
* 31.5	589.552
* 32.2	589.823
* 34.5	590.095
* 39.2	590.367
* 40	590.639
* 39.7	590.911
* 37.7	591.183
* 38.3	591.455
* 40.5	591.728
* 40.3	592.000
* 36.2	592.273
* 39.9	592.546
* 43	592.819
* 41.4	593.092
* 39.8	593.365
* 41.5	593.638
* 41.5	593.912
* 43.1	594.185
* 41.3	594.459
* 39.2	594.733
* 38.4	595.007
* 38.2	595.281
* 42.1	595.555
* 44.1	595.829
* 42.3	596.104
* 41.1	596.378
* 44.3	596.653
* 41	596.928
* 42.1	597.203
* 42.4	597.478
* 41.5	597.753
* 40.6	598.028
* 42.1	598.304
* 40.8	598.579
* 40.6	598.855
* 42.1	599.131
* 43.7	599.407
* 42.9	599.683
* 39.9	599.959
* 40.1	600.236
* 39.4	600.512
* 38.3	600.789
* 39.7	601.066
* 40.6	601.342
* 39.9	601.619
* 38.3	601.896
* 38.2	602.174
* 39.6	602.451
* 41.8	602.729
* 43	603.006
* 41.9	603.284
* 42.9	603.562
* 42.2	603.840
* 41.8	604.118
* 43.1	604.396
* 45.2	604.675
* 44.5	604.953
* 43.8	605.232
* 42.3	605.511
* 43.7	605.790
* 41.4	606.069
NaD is 0.325 nm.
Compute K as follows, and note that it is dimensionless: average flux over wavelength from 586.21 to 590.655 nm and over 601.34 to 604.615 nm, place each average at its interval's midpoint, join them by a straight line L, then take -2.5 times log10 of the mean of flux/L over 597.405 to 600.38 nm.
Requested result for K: -0.05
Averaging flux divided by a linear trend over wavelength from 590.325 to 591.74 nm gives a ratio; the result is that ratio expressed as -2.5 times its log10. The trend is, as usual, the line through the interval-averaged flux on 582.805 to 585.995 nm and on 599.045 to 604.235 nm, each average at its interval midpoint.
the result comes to 0.047 mag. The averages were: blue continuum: 40.9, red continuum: 40.8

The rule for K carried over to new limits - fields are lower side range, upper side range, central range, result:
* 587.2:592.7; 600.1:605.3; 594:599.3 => -0.06 mag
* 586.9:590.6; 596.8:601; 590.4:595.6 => -0.06 mag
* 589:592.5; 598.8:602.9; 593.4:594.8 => -0.09 mag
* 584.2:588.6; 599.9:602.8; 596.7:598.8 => -0.06 mag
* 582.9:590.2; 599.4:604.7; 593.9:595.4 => -0.02 mag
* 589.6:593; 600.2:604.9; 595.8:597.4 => -0.07 mag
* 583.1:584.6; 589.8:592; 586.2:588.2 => 0.04 mag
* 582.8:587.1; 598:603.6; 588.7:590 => 0.23 mag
